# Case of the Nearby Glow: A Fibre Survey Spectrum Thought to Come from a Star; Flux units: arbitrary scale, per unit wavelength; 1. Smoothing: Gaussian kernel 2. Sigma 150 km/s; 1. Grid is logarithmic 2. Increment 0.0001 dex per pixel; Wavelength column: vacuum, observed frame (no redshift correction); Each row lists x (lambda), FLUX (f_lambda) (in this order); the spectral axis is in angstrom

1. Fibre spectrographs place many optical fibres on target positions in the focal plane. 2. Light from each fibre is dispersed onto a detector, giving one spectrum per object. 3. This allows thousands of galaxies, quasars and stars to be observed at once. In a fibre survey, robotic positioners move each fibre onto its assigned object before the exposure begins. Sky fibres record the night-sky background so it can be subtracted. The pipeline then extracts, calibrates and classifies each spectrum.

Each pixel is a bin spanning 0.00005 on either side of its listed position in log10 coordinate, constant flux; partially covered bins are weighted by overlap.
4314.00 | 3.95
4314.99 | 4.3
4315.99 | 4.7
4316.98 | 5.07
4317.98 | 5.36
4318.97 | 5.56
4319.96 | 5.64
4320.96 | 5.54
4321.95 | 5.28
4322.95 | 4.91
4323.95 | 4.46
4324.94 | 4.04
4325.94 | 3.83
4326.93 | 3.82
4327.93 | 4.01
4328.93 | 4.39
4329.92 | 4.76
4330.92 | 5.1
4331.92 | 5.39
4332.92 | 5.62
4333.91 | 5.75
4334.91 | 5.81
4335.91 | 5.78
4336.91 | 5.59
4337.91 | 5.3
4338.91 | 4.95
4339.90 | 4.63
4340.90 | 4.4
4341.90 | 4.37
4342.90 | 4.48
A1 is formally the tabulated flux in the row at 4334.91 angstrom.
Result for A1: 5.81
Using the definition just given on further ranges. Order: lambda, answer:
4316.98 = 5.07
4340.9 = 4.4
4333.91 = 5.75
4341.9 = 4.37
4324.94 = 4.04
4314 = 3.95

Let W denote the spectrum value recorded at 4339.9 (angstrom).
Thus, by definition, 4.63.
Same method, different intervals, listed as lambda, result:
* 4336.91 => 5.59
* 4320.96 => 5.54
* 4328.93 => 4.39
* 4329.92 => 4.76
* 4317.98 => 5.36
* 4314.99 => 4.3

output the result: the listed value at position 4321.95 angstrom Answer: 5.28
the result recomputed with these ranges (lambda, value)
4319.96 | 5.64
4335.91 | 5.78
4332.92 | 5.62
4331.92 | 5.39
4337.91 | 5.3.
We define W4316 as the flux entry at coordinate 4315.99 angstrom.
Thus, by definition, 4.7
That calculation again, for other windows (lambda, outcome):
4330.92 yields 5.1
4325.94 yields 3.83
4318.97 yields 5.56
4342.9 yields 4.48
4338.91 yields 4.95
